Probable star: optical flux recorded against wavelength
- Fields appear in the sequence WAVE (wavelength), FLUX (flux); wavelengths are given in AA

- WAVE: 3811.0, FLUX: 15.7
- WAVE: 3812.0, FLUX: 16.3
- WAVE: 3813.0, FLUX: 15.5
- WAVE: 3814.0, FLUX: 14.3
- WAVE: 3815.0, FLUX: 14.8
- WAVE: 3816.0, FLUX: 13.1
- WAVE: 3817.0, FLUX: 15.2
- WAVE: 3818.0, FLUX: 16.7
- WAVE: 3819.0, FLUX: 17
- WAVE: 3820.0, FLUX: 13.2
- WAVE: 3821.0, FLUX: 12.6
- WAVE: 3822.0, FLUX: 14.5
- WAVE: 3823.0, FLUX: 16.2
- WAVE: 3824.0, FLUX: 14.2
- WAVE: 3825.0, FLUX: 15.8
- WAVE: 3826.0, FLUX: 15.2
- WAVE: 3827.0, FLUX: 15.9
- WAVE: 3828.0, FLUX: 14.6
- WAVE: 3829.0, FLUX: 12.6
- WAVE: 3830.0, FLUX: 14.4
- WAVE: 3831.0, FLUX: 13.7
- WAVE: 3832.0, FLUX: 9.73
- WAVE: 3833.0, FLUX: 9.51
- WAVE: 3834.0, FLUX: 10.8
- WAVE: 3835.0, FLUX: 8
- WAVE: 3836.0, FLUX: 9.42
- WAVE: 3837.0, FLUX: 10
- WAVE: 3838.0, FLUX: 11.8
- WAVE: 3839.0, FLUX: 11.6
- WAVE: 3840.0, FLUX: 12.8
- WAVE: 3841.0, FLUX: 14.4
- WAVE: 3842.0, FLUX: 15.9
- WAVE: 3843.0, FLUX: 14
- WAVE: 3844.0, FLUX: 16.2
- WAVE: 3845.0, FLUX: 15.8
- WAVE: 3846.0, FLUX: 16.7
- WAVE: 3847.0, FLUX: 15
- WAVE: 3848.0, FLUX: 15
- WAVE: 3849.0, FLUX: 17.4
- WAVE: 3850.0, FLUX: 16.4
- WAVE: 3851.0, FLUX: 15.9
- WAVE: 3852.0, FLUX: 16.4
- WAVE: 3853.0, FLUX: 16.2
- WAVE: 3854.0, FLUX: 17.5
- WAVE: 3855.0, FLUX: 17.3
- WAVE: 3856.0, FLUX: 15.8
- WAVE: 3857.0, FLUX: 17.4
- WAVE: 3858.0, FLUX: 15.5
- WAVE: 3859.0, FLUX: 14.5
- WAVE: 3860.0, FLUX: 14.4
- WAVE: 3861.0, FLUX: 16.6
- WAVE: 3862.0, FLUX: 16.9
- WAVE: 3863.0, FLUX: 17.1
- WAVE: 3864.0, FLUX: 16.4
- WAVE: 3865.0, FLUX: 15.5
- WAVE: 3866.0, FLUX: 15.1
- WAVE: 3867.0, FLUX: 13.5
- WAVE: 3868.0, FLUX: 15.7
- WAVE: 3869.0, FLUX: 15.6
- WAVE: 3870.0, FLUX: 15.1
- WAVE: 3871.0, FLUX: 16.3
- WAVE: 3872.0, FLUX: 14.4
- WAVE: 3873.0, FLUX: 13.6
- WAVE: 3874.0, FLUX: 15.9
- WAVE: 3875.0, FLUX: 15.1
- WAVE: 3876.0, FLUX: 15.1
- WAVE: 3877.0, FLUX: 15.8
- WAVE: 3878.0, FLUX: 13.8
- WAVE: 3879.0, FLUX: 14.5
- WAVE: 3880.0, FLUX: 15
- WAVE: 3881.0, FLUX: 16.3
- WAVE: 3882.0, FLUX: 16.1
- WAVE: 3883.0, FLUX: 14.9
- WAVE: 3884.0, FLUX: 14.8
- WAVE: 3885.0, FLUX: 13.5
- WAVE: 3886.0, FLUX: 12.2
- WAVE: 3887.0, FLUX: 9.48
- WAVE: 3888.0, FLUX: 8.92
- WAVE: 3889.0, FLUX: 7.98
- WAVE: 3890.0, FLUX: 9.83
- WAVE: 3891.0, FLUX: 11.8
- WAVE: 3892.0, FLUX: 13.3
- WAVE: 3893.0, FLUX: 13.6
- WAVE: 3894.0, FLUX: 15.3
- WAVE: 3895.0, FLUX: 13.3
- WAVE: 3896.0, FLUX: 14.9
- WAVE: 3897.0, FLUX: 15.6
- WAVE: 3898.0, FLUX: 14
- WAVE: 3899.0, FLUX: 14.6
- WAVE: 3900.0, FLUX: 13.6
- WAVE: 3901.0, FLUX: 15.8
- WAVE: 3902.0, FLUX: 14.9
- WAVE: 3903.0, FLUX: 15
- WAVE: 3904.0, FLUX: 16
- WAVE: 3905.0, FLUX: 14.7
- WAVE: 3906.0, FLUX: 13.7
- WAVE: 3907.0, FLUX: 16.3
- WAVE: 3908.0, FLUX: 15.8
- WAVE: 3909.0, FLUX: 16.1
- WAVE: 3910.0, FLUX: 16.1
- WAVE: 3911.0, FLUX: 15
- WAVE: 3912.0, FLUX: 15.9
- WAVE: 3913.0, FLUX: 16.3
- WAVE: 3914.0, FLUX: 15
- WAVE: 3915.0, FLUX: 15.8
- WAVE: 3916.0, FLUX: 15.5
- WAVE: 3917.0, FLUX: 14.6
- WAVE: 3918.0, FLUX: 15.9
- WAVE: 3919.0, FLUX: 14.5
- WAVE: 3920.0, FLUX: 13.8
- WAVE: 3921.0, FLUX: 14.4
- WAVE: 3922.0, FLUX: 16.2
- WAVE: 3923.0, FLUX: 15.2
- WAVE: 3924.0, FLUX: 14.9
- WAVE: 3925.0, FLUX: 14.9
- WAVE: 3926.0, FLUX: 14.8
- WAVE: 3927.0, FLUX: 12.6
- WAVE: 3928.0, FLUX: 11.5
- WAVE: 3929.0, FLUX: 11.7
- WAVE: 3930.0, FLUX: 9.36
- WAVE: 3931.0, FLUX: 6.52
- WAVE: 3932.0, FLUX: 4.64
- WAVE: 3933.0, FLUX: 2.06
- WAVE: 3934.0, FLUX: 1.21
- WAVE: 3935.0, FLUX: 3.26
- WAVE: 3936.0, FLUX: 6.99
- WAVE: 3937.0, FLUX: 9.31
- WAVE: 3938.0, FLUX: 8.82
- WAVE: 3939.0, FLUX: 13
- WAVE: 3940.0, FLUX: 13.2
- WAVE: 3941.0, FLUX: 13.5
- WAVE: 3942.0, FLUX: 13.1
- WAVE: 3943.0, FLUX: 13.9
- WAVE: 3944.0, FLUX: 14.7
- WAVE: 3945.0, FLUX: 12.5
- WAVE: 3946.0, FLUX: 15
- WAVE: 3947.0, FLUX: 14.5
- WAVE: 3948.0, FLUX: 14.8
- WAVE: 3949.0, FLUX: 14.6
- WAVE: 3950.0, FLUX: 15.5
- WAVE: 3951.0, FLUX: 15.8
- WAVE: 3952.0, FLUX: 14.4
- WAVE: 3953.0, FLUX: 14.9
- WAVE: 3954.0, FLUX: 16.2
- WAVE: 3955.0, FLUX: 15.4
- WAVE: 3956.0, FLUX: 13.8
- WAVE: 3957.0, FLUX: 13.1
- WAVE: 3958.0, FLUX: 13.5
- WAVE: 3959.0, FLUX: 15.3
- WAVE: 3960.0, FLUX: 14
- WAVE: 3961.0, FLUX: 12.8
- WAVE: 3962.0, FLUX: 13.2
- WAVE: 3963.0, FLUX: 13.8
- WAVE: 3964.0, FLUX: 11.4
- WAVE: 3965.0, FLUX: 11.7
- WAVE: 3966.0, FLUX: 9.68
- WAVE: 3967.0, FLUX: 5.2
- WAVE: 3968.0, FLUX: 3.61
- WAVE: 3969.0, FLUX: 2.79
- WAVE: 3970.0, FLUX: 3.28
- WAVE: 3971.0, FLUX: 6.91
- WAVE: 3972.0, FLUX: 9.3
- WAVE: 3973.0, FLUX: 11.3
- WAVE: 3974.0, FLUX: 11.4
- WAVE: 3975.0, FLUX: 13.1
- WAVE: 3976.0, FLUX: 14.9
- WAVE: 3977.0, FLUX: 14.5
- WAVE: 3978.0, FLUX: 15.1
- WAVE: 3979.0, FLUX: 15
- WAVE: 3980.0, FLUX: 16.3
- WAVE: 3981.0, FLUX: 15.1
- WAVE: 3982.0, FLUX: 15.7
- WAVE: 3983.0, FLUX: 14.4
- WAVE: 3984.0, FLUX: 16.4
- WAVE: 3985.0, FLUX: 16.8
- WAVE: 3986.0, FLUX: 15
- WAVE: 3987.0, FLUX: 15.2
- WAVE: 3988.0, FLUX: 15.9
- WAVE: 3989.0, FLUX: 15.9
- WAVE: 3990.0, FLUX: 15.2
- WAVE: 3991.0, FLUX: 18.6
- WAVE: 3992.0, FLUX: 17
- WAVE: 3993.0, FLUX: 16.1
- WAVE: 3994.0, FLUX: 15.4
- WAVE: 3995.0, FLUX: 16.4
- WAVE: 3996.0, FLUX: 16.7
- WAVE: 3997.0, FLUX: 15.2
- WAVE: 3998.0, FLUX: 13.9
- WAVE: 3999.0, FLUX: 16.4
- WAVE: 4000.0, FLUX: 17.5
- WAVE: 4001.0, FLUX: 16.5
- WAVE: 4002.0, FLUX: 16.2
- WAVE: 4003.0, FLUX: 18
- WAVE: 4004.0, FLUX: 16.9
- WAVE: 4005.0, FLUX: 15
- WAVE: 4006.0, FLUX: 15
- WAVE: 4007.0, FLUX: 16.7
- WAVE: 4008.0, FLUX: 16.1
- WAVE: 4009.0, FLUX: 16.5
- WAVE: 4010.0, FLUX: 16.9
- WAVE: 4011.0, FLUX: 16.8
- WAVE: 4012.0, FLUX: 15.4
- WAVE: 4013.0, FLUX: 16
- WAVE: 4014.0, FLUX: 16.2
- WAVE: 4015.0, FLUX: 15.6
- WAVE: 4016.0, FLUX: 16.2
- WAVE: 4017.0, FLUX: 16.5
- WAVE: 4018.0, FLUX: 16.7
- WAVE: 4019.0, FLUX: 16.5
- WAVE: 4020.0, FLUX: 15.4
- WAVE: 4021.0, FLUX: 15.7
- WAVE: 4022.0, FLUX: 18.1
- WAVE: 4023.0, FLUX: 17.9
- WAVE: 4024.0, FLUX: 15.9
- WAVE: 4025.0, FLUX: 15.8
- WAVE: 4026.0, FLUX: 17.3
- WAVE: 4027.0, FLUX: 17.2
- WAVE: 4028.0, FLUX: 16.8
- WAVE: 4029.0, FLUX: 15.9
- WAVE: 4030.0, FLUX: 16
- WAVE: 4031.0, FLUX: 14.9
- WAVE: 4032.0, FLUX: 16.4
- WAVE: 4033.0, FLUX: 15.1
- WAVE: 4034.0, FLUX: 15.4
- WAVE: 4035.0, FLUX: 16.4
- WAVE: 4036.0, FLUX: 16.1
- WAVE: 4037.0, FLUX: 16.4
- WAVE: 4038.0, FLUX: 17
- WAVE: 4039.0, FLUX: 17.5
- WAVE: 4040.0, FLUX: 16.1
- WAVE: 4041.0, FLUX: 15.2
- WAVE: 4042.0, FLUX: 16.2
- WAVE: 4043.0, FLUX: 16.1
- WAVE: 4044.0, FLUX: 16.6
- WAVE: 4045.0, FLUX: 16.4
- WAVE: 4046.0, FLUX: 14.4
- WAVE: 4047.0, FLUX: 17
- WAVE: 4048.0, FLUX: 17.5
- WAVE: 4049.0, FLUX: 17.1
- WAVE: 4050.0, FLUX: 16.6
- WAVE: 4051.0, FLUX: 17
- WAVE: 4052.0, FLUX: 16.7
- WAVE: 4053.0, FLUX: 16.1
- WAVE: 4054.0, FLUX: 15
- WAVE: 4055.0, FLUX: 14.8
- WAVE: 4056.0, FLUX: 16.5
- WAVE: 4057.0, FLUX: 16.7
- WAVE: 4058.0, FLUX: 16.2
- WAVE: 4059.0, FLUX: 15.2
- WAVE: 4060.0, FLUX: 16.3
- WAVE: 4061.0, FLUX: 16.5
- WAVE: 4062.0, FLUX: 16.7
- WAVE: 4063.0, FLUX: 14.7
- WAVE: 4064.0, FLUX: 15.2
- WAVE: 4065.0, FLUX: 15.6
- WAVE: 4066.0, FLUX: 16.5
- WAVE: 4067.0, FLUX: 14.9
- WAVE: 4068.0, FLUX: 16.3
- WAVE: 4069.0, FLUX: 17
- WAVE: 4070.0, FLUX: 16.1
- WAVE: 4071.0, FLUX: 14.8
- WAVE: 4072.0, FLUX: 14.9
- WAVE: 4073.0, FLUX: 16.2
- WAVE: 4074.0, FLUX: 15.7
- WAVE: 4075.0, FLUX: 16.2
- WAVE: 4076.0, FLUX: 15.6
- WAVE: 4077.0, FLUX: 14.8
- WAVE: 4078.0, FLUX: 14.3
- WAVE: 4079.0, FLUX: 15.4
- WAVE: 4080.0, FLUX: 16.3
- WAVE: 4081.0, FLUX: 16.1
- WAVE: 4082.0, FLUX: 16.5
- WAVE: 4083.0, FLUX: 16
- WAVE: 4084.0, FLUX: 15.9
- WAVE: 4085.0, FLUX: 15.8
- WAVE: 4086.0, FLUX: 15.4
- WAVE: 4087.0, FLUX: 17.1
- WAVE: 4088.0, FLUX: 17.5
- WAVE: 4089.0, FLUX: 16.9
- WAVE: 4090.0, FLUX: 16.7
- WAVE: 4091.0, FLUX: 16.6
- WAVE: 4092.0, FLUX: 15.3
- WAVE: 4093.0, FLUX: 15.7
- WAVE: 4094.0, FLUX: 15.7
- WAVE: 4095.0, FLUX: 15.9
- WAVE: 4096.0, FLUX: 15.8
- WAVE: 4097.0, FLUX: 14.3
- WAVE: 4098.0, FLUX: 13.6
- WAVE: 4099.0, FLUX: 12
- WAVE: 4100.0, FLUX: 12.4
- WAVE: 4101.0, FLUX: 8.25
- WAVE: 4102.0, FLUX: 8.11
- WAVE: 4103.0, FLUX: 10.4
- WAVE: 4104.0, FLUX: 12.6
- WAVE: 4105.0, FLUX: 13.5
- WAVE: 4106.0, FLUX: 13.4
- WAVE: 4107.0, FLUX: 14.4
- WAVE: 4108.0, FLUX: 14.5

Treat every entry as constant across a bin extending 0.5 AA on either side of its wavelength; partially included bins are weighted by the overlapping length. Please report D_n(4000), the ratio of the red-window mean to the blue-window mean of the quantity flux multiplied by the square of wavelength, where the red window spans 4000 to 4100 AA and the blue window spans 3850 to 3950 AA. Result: 1.25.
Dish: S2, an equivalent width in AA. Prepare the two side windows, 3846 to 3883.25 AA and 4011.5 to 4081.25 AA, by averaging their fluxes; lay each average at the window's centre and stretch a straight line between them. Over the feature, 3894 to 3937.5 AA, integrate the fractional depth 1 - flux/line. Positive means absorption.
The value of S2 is 7.38 AA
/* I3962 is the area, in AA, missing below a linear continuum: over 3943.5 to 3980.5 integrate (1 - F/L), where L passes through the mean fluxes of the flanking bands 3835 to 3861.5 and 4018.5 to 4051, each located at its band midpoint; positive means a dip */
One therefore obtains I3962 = 7.6 AA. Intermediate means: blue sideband 14.9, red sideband 16.4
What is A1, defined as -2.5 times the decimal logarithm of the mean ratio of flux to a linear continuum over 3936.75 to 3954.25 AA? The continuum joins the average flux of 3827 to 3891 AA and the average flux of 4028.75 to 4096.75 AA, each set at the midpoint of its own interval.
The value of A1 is 0.09 mag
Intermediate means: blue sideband 14.2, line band 13.8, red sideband 16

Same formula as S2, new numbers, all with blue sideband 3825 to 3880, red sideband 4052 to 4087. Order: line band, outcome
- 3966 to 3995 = 4.3 AA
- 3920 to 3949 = 7.1 AA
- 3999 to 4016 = -0.9 AA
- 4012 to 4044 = -1.4 AA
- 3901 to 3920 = -0.5 AA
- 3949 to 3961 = 0.4 AA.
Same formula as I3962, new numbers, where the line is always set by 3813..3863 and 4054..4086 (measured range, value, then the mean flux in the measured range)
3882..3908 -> 2.1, 13.6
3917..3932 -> 1.9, 13.1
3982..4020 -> -1.8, 16.1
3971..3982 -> 1.4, 13.4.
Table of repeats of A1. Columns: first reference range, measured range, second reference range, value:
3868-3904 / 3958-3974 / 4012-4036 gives 0.48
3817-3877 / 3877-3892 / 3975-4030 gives 0.16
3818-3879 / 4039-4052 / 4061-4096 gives -0.05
